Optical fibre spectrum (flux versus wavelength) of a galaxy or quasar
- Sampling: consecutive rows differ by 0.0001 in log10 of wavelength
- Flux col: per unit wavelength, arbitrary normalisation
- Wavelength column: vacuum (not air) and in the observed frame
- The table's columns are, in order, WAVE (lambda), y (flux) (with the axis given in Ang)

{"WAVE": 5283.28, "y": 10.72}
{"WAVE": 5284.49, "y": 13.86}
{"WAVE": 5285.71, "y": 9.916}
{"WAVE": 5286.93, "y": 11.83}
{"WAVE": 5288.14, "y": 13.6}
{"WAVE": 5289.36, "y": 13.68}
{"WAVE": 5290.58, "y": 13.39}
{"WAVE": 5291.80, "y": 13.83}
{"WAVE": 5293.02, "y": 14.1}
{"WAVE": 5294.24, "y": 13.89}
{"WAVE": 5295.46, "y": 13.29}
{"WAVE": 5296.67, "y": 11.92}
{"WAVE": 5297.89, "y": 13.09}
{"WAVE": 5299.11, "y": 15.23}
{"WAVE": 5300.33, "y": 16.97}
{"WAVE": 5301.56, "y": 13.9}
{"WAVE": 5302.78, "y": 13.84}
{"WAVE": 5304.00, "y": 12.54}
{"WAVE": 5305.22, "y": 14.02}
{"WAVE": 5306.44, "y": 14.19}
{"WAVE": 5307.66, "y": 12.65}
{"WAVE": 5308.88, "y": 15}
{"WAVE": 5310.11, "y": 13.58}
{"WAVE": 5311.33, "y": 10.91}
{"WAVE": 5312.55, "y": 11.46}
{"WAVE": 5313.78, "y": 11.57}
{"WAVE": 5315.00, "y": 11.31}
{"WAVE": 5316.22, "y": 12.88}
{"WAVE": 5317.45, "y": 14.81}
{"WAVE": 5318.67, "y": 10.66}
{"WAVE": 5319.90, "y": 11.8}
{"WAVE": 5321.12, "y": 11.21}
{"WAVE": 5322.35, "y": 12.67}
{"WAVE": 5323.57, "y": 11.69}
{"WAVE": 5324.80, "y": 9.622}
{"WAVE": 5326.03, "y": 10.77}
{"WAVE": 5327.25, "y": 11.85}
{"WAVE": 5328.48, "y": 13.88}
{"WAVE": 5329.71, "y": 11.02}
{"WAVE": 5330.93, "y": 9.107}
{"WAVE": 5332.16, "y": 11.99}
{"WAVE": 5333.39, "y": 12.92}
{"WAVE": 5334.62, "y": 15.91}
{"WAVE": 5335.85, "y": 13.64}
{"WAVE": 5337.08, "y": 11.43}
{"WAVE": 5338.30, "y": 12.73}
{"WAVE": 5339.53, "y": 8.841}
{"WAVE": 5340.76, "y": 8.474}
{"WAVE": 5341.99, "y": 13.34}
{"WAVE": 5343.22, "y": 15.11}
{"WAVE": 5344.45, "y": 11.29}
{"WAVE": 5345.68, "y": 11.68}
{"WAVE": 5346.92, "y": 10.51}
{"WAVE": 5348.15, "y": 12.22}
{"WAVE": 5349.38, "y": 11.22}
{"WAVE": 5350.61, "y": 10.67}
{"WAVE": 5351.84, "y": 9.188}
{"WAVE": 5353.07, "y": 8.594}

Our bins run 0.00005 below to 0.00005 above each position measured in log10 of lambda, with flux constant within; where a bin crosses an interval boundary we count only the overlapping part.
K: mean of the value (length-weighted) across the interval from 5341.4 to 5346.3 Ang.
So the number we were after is 12.8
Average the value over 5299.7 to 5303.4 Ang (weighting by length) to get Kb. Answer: 14.9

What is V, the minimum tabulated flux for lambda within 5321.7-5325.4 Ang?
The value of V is 9.622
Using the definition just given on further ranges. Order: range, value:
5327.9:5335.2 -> 9.107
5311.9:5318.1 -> 11.31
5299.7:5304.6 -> 12.54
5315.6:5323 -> 10.66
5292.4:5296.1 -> 13.29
